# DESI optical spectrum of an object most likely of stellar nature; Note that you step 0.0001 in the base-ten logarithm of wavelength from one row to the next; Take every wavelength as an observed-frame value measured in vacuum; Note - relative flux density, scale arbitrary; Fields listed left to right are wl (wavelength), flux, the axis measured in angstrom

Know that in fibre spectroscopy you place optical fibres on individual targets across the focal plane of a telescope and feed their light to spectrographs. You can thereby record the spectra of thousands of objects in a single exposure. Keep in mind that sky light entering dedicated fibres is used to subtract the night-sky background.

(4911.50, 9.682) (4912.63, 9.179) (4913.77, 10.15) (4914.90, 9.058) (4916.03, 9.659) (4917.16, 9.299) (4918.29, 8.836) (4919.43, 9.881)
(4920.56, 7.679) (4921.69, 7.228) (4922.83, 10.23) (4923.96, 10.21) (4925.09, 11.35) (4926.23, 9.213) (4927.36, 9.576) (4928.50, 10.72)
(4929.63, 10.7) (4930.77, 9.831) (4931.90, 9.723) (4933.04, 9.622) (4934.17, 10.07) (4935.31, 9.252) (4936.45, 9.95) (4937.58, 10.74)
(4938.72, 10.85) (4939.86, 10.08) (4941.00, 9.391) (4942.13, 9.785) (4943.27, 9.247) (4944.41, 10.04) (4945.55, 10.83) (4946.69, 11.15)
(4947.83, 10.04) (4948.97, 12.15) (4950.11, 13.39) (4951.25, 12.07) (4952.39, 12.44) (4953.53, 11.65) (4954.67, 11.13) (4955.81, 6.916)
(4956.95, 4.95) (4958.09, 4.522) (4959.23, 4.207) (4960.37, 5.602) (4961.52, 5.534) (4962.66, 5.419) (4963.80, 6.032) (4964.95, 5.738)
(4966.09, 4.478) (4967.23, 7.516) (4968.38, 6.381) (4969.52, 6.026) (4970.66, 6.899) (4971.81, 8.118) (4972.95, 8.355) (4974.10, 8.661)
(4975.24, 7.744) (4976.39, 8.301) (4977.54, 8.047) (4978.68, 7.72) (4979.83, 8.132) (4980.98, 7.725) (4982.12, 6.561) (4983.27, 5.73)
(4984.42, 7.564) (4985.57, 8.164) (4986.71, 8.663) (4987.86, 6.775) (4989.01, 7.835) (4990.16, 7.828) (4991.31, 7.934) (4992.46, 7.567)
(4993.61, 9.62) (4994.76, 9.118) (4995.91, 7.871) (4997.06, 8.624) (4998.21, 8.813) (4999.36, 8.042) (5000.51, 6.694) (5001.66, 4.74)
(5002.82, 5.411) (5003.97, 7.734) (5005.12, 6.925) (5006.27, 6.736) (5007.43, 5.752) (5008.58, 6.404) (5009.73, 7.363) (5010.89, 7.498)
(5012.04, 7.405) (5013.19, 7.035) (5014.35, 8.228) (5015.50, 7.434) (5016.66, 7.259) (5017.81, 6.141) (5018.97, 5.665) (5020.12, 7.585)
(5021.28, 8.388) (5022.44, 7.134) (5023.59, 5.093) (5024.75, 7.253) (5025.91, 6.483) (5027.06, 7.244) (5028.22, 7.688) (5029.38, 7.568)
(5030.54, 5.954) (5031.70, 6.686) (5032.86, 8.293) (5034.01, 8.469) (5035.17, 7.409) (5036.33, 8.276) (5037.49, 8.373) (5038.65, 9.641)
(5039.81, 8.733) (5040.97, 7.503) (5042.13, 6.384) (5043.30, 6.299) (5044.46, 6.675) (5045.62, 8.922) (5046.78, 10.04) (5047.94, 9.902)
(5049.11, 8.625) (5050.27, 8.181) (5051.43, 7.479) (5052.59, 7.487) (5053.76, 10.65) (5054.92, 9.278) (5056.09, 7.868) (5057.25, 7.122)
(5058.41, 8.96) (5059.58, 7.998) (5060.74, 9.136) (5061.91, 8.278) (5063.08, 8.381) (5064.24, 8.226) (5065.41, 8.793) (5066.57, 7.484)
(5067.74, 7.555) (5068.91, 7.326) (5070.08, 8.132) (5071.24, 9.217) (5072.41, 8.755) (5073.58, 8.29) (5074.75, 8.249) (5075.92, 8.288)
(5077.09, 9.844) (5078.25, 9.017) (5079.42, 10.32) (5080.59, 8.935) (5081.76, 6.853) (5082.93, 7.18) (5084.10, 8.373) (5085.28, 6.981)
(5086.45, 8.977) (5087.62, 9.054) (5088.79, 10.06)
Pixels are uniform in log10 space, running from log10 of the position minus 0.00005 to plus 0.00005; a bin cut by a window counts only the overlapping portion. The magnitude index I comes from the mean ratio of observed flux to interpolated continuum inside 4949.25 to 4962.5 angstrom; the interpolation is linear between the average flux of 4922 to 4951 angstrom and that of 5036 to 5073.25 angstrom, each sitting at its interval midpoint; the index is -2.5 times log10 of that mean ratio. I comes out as 0.19 mag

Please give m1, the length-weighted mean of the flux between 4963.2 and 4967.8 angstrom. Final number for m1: 5.94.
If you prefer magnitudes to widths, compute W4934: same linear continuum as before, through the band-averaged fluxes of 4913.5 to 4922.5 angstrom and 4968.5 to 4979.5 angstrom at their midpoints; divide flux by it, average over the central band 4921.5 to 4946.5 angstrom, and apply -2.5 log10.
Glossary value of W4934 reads -0.16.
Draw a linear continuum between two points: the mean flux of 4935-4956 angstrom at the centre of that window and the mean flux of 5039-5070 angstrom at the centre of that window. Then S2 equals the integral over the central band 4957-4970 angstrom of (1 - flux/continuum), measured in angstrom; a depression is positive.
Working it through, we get 6.0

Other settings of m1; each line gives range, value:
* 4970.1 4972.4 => 7.52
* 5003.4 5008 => 6.78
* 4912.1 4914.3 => 9.63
